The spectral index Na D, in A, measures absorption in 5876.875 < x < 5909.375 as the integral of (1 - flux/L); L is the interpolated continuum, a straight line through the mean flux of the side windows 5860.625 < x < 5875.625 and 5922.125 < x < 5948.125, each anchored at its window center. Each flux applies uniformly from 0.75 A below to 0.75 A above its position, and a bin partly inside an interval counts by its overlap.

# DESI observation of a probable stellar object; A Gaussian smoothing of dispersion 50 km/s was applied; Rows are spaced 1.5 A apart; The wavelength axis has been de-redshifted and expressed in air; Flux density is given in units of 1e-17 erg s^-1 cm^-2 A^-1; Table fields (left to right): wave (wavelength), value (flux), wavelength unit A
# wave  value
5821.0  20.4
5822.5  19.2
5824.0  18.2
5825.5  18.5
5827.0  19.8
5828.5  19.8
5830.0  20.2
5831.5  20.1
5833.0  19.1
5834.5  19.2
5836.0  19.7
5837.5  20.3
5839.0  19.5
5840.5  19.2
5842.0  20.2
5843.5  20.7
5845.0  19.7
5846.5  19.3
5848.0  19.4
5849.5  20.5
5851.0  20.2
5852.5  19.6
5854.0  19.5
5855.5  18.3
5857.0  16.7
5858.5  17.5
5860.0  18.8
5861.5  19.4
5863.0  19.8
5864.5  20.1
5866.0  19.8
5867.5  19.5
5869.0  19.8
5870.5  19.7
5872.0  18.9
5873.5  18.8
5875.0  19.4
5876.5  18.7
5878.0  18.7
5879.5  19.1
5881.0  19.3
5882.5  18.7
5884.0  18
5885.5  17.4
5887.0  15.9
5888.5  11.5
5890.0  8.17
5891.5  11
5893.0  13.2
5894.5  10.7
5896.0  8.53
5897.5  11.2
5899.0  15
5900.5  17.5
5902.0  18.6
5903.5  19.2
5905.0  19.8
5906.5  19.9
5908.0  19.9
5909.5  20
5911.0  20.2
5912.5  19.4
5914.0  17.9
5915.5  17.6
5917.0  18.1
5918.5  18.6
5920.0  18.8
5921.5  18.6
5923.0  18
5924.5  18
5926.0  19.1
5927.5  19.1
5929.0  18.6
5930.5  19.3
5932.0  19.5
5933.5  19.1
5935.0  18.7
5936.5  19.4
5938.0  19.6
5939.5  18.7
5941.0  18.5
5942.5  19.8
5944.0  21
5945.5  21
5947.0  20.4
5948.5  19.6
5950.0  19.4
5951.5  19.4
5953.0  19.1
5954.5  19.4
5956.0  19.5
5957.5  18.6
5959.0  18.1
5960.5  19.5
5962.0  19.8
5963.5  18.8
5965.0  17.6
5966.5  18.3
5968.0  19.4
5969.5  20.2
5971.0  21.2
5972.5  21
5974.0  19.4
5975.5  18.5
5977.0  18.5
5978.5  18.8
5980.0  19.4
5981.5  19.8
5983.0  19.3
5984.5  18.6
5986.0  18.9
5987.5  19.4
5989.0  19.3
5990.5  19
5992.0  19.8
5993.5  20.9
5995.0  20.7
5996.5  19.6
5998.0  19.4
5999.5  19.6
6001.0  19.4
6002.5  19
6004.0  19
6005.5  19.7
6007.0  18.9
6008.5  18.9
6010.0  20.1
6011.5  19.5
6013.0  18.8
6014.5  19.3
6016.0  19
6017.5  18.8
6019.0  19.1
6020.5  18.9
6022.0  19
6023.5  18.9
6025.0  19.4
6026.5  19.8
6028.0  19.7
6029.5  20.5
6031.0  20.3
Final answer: 5.9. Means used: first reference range 19.5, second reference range 19.3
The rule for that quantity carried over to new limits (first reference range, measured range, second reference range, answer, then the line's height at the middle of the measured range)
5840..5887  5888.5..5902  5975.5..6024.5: 4.9 A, 19.2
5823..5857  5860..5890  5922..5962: 1.8 A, 19.4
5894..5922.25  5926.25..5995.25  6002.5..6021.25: -4.1 A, 18.3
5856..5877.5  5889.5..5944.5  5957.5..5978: 4.6 A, 19.1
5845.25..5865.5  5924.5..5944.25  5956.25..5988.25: 0.0 A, 19.2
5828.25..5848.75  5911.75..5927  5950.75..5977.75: 0.8 A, 19.4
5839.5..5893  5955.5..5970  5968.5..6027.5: 0.1 A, 19.1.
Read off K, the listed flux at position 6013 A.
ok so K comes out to 18.8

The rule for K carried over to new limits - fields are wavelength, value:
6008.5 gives 18.9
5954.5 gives 19.4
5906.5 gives 19.9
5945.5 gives 21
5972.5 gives 21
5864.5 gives 20.1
